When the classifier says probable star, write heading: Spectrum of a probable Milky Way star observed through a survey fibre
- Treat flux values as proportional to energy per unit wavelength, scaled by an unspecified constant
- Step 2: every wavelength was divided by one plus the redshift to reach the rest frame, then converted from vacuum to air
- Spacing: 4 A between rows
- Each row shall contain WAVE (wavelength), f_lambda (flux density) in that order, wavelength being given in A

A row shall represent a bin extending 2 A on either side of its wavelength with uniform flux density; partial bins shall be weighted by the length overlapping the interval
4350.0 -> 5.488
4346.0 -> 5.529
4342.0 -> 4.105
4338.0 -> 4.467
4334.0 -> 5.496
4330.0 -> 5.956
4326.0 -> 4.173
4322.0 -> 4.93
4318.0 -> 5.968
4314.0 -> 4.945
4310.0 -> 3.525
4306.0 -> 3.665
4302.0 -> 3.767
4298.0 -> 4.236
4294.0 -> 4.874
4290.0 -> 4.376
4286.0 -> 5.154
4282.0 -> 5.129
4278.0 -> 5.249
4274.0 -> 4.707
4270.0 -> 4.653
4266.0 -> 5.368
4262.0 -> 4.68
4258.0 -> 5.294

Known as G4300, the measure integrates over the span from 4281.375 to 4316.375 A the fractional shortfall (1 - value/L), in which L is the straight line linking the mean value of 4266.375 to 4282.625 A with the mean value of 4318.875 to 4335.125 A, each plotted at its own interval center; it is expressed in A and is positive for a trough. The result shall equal 4.6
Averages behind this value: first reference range 4.96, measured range 4.4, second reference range 5.18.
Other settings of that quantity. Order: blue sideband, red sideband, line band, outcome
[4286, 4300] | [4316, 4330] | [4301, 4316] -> 2.76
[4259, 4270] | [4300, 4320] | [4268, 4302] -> -0.20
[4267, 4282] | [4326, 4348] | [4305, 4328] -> 1.96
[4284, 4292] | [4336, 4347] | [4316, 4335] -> -2.56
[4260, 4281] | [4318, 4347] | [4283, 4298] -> 0.64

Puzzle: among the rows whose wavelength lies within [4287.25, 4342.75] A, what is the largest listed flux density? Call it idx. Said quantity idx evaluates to 5.968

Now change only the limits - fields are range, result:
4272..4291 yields 5.249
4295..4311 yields 4.236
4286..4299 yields 5.154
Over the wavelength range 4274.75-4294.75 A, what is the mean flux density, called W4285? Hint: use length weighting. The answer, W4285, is 4.95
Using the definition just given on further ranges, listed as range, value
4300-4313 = 3.75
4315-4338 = 5.22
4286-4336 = 4.68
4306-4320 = 4.65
